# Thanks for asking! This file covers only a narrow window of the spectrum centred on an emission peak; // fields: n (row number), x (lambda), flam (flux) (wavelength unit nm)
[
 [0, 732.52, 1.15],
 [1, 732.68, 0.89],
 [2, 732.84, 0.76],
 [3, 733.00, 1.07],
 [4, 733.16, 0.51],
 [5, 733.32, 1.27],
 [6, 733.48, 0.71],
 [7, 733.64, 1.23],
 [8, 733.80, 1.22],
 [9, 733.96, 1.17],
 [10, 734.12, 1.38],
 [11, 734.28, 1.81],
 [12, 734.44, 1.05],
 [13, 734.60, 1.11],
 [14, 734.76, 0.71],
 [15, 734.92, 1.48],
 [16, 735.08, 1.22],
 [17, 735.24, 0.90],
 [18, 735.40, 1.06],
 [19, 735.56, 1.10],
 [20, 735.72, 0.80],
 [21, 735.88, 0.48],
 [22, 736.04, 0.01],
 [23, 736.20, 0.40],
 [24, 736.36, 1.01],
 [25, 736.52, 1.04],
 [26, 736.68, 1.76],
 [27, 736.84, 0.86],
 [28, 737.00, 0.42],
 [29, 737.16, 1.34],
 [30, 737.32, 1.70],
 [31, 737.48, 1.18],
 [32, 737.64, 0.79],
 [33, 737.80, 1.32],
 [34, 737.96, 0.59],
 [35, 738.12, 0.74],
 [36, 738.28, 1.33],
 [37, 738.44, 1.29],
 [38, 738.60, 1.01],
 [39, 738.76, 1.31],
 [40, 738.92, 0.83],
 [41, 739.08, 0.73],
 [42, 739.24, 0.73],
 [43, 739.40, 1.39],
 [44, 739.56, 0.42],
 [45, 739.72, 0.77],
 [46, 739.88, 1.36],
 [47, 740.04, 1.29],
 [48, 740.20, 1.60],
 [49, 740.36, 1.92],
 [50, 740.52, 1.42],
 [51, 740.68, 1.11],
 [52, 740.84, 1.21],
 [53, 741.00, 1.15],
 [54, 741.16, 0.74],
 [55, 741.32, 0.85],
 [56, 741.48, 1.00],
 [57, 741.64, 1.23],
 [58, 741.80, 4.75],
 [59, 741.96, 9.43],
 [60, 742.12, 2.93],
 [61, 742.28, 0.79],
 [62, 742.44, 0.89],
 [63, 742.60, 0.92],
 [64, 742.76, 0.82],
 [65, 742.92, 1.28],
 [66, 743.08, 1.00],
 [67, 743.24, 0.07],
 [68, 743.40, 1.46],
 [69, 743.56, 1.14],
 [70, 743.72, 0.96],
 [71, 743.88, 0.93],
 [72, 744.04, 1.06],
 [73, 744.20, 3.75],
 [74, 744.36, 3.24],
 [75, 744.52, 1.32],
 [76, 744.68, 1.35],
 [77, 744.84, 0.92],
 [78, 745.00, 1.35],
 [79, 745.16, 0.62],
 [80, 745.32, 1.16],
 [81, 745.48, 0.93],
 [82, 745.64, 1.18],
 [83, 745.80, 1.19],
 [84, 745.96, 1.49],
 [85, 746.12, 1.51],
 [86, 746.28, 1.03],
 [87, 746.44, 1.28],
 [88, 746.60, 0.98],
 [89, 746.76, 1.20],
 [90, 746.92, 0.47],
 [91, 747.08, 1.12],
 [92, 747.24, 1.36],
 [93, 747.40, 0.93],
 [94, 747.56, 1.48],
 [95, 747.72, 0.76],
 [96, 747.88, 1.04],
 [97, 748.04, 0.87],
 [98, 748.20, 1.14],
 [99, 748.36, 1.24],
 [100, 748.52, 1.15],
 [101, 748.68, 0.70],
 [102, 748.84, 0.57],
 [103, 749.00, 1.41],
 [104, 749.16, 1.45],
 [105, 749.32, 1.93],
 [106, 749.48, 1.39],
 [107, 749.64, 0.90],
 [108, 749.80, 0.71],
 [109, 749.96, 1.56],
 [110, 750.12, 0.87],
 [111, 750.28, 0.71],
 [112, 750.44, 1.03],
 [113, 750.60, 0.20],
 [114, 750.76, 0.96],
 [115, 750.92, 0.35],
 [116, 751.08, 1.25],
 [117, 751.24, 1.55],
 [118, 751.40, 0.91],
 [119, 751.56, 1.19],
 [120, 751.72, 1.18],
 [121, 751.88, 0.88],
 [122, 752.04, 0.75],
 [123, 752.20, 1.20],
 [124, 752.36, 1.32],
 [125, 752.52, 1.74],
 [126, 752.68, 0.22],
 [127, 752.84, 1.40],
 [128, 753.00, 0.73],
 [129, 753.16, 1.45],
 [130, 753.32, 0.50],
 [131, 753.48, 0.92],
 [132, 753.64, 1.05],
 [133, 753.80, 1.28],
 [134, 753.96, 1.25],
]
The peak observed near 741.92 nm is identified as H-alpha 6563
